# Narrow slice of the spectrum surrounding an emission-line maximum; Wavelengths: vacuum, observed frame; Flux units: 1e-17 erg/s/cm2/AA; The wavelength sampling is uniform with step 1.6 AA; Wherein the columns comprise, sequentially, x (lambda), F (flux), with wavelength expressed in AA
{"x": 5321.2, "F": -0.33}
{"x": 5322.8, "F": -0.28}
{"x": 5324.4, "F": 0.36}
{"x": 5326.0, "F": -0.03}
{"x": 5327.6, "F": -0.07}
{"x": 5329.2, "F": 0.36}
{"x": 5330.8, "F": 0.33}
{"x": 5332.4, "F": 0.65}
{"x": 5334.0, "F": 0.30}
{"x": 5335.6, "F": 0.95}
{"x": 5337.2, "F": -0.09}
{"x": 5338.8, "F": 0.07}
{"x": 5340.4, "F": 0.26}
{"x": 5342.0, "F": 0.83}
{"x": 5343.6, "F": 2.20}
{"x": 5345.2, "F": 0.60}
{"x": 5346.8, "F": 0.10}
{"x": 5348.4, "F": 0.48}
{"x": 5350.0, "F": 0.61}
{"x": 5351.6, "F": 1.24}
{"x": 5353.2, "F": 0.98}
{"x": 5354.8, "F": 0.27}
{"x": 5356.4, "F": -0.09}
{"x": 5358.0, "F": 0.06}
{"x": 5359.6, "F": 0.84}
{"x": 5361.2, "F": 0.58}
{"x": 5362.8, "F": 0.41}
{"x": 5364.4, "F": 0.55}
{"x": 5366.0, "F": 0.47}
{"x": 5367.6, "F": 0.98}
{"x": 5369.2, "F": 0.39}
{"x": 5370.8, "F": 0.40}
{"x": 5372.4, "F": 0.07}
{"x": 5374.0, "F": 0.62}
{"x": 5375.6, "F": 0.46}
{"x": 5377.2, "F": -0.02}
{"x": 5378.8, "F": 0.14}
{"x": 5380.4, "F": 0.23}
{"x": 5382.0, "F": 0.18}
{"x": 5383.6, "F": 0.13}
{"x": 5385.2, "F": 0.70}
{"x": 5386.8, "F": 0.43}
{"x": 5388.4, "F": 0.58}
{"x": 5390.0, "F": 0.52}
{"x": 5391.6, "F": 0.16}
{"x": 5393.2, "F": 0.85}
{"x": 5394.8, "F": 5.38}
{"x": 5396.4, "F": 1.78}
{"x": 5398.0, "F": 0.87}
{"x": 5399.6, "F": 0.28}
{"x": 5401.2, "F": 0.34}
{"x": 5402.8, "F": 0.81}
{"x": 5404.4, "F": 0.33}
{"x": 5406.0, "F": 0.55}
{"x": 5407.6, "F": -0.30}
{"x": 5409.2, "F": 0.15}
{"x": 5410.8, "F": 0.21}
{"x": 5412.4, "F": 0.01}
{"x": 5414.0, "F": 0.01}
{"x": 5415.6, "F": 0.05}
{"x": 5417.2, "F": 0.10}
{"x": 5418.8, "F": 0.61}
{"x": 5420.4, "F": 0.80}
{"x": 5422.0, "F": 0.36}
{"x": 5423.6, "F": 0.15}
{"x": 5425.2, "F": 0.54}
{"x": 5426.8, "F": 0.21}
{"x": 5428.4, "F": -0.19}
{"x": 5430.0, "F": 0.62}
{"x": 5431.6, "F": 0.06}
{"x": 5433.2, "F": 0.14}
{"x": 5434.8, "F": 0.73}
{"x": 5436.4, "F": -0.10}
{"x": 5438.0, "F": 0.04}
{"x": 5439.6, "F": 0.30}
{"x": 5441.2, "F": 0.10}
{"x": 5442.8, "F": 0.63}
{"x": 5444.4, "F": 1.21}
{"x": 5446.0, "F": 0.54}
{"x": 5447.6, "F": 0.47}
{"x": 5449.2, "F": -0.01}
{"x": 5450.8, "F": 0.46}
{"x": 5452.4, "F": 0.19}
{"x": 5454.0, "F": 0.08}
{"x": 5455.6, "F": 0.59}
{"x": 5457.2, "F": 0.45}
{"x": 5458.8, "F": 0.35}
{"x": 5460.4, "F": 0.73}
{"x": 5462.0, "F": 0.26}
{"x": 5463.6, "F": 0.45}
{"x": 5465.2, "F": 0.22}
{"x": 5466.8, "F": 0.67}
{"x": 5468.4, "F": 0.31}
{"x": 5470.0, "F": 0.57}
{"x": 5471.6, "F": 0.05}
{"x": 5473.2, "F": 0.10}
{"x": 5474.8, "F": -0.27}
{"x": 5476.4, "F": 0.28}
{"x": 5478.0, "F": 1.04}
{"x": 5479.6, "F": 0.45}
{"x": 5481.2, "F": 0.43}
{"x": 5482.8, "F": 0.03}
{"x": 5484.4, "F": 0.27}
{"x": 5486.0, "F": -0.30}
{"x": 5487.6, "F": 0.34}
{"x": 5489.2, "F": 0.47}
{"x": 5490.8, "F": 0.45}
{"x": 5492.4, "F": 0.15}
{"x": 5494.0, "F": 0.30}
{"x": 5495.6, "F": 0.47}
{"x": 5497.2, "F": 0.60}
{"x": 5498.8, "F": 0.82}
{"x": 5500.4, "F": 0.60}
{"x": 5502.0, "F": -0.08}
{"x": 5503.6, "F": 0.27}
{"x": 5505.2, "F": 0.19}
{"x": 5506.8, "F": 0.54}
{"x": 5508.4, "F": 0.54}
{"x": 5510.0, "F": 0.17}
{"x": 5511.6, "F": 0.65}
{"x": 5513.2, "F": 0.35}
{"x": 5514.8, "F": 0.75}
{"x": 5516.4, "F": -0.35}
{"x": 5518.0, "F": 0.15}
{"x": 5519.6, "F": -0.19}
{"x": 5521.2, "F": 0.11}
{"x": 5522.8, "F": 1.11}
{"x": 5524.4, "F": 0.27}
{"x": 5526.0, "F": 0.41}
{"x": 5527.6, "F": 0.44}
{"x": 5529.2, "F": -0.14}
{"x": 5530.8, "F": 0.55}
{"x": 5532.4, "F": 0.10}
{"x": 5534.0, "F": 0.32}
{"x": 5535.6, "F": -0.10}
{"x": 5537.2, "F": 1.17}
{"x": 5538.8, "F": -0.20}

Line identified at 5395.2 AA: [O III]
